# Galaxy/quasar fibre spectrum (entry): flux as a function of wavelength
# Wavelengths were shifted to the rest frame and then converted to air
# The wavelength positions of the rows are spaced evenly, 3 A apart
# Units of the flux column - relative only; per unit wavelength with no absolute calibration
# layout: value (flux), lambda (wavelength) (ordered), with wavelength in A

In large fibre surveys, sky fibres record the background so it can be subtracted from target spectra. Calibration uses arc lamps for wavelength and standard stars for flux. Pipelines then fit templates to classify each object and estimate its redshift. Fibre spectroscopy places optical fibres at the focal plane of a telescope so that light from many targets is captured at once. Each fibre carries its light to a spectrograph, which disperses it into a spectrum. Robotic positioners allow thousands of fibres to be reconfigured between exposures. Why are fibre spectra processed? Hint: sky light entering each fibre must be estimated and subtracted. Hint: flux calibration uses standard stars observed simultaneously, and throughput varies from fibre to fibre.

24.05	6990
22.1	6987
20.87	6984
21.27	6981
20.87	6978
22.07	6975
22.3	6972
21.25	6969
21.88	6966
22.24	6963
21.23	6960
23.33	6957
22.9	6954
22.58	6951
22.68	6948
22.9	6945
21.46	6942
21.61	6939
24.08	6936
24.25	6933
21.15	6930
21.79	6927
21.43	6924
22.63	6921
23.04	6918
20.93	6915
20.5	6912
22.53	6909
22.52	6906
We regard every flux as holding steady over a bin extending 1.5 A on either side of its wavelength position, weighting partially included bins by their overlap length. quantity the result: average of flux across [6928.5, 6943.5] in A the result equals 22.5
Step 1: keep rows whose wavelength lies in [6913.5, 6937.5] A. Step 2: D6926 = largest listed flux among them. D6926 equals 24.25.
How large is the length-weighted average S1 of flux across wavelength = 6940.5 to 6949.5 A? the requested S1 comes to 22.3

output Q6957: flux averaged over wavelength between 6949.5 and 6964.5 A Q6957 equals 22.5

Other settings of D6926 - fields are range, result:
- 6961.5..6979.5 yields 22.3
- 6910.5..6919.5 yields 23.04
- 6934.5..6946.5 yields 24.08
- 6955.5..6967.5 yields 23.33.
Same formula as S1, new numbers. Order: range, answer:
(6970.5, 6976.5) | 22.2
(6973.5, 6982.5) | 21.4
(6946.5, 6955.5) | 22.7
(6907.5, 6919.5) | 21.8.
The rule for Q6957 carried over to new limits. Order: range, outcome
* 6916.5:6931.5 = 22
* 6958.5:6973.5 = 21.8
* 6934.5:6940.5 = 22.8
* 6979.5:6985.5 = 21.1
